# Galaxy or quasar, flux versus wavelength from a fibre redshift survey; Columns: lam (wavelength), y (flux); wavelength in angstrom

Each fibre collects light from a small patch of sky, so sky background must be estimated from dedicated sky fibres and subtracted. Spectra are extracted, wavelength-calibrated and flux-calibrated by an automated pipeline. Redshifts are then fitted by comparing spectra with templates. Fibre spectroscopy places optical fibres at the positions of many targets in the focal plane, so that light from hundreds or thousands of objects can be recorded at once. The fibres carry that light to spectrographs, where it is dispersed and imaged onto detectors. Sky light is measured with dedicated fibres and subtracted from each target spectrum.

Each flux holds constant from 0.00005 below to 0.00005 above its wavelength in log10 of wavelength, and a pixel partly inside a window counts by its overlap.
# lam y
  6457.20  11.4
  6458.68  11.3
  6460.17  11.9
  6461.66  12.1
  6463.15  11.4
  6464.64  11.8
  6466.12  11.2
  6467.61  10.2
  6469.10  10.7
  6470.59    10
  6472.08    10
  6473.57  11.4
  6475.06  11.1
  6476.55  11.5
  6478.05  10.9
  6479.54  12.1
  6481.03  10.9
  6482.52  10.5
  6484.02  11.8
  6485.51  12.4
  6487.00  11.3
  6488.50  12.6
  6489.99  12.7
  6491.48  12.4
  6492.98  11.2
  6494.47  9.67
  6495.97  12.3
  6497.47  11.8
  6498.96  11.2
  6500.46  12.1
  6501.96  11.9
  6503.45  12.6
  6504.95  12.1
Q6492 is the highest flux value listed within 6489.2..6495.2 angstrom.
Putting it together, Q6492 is 12.7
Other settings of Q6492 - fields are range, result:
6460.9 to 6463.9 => 12.1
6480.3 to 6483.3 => 10.9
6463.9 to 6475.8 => 11.8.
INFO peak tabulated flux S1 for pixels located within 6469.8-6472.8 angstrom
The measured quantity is 10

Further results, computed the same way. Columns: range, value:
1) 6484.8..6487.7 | 12.4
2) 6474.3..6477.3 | 11.5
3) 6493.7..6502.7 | 12.3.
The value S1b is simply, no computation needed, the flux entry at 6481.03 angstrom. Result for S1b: 10.9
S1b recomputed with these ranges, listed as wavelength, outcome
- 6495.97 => 12.3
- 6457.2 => 11.4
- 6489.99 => 12.7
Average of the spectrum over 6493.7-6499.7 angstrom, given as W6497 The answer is 11.2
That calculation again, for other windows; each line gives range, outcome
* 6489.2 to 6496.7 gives 11.7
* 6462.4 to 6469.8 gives 11.1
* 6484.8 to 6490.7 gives 12.2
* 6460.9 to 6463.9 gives 11.7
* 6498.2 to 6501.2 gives 11.7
